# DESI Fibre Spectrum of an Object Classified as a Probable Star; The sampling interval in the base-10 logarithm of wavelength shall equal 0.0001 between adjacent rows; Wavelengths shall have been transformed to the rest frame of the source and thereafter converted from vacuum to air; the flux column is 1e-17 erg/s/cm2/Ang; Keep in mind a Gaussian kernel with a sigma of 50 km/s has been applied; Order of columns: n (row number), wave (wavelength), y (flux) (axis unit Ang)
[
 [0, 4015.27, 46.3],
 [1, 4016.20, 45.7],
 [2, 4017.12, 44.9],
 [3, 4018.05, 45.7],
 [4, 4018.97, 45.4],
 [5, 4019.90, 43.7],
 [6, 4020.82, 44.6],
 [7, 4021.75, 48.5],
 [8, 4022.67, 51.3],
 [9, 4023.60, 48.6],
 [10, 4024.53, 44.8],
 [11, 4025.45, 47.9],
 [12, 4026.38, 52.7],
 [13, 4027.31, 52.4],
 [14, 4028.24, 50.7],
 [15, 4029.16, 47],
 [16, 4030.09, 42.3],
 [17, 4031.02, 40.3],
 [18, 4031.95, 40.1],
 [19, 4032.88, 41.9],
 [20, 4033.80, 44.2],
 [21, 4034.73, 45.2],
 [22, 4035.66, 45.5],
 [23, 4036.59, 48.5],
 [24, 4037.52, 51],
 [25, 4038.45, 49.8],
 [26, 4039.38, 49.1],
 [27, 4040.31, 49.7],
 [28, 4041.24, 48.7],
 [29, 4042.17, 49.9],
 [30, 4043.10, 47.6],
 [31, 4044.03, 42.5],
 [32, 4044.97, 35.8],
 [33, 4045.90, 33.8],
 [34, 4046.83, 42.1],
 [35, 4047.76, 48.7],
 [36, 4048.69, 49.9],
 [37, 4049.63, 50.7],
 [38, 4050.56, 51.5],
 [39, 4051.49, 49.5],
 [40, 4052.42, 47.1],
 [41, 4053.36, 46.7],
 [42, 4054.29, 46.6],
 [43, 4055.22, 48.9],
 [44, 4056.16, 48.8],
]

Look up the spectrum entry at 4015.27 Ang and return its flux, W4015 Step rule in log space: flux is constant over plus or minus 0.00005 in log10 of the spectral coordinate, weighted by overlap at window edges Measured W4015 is 46.3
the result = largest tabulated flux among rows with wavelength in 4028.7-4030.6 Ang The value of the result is 47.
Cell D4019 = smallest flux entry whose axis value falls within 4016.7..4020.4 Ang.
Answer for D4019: 43.7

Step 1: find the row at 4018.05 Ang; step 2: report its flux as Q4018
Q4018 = 45.7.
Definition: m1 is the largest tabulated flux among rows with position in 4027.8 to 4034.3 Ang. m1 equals 50.7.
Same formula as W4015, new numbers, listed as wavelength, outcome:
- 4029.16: 47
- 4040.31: 49.7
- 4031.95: 40.1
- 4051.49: 49.5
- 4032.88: 41.9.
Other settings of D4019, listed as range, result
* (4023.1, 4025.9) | 44.8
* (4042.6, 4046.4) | 33.8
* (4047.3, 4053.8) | 46.7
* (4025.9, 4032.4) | 40.1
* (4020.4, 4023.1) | 44.6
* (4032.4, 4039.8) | 41.9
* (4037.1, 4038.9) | 49.8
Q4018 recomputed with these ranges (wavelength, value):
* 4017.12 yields 44.9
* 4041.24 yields 48.7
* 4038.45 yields 49.8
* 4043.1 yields 47.6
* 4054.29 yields 46.6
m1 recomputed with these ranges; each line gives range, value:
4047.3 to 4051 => 51.5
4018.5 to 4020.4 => 45.4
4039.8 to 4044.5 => 49.9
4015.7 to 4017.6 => 45.7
